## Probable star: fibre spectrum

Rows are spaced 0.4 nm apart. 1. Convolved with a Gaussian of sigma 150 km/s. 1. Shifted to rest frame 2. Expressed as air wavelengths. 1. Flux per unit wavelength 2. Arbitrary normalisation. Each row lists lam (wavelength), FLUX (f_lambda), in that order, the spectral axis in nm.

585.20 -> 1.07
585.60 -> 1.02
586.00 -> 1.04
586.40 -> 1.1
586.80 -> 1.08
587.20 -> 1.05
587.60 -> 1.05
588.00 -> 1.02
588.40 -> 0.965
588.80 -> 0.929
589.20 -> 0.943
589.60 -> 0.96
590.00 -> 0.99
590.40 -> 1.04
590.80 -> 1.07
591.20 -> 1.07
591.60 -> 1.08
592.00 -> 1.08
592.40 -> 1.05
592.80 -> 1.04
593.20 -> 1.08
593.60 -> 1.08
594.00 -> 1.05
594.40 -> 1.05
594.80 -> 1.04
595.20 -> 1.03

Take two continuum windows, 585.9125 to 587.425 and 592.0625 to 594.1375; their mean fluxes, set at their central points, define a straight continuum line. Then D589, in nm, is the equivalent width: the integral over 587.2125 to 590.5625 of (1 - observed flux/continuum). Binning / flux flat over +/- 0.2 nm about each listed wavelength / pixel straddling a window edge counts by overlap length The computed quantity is 0.24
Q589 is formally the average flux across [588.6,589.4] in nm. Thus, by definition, 0.936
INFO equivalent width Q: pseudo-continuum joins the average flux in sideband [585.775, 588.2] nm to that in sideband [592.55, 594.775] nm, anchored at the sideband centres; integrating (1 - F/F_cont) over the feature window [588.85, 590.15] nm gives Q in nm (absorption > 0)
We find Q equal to 0.120 nm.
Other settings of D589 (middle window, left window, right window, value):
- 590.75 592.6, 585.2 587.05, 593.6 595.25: -0.03 nm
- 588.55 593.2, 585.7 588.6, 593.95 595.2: 0.08 nm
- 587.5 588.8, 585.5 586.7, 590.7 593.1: 0.08 nm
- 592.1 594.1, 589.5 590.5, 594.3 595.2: -0.07 nm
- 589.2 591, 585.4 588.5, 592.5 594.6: 0.08 nm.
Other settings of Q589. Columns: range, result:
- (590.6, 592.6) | 1.07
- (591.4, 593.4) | 1.07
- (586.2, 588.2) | 1.06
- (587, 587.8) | 1.05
